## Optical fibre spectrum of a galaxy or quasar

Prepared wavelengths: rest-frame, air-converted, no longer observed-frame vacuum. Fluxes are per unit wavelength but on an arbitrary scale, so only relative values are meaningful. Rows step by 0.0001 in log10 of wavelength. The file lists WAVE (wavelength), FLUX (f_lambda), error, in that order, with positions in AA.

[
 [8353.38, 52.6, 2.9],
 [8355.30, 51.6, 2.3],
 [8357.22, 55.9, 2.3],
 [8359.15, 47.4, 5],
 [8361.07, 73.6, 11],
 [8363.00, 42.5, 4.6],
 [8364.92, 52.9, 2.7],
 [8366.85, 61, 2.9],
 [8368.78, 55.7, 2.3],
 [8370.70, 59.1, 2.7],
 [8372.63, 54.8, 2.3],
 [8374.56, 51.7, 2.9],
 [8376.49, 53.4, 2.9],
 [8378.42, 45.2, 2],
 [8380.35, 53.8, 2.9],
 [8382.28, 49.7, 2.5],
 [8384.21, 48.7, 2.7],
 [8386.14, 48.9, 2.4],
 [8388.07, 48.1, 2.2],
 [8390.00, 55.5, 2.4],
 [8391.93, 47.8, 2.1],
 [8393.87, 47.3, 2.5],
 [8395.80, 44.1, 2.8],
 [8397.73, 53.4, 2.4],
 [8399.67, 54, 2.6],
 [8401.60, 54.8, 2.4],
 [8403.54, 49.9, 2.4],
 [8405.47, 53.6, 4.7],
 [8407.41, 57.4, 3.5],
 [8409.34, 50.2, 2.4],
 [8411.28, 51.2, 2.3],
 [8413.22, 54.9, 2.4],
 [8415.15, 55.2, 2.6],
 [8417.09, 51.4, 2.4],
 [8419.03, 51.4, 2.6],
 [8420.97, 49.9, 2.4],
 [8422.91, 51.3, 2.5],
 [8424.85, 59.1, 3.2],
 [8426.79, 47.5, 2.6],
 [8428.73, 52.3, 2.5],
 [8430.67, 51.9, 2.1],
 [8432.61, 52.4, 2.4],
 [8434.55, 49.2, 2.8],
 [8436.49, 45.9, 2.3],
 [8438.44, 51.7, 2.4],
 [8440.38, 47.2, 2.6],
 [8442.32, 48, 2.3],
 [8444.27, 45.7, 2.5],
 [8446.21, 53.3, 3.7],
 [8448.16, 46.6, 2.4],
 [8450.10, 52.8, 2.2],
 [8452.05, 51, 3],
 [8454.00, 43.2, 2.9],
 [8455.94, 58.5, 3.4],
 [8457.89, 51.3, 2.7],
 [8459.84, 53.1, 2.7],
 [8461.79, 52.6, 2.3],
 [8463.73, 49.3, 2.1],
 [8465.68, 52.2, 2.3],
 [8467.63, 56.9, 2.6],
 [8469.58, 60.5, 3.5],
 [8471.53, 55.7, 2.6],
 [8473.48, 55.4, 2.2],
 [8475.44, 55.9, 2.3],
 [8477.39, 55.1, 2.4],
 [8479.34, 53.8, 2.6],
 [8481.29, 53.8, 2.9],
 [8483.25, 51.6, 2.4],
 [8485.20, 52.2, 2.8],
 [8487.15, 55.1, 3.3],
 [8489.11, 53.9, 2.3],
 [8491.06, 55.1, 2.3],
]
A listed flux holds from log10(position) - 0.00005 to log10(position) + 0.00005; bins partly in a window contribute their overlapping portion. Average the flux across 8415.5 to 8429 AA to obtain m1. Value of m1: 52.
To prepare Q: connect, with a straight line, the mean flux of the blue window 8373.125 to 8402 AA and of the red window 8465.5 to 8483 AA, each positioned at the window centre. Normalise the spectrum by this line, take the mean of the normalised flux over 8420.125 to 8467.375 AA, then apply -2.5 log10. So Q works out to 0.06 mag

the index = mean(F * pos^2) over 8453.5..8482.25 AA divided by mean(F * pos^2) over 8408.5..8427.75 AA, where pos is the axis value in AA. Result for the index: 1.0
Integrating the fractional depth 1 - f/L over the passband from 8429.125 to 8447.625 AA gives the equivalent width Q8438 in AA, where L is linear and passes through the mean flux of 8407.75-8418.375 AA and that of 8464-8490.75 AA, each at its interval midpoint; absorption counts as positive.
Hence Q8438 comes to 1.4 AA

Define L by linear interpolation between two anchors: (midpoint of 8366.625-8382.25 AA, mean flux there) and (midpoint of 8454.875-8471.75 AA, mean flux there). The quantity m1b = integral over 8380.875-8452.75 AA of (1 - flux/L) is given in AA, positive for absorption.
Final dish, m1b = 4.1 AA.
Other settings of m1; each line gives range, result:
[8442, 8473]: 52.1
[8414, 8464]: 50.9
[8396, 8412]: 52.7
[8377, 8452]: 50.8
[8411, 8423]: 52.3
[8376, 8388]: 49.7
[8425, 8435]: 51.5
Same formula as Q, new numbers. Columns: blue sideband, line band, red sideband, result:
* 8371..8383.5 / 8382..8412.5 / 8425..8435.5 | 0.01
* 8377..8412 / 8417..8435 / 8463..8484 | 0.01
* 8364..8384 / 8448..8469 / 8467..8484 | 0.06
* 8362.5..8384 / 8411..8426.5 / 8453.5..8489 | 0.01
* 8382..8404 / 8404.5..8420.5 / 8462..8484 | -0.04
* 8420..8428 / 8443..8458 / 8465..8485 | 0.07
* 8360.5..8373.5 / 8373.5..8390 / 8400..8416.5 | 0.11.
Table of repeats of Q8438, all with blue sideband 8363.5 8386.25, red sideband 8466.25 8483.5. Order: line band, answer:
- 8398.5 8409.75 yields 0.0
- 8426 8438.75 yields 1.0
